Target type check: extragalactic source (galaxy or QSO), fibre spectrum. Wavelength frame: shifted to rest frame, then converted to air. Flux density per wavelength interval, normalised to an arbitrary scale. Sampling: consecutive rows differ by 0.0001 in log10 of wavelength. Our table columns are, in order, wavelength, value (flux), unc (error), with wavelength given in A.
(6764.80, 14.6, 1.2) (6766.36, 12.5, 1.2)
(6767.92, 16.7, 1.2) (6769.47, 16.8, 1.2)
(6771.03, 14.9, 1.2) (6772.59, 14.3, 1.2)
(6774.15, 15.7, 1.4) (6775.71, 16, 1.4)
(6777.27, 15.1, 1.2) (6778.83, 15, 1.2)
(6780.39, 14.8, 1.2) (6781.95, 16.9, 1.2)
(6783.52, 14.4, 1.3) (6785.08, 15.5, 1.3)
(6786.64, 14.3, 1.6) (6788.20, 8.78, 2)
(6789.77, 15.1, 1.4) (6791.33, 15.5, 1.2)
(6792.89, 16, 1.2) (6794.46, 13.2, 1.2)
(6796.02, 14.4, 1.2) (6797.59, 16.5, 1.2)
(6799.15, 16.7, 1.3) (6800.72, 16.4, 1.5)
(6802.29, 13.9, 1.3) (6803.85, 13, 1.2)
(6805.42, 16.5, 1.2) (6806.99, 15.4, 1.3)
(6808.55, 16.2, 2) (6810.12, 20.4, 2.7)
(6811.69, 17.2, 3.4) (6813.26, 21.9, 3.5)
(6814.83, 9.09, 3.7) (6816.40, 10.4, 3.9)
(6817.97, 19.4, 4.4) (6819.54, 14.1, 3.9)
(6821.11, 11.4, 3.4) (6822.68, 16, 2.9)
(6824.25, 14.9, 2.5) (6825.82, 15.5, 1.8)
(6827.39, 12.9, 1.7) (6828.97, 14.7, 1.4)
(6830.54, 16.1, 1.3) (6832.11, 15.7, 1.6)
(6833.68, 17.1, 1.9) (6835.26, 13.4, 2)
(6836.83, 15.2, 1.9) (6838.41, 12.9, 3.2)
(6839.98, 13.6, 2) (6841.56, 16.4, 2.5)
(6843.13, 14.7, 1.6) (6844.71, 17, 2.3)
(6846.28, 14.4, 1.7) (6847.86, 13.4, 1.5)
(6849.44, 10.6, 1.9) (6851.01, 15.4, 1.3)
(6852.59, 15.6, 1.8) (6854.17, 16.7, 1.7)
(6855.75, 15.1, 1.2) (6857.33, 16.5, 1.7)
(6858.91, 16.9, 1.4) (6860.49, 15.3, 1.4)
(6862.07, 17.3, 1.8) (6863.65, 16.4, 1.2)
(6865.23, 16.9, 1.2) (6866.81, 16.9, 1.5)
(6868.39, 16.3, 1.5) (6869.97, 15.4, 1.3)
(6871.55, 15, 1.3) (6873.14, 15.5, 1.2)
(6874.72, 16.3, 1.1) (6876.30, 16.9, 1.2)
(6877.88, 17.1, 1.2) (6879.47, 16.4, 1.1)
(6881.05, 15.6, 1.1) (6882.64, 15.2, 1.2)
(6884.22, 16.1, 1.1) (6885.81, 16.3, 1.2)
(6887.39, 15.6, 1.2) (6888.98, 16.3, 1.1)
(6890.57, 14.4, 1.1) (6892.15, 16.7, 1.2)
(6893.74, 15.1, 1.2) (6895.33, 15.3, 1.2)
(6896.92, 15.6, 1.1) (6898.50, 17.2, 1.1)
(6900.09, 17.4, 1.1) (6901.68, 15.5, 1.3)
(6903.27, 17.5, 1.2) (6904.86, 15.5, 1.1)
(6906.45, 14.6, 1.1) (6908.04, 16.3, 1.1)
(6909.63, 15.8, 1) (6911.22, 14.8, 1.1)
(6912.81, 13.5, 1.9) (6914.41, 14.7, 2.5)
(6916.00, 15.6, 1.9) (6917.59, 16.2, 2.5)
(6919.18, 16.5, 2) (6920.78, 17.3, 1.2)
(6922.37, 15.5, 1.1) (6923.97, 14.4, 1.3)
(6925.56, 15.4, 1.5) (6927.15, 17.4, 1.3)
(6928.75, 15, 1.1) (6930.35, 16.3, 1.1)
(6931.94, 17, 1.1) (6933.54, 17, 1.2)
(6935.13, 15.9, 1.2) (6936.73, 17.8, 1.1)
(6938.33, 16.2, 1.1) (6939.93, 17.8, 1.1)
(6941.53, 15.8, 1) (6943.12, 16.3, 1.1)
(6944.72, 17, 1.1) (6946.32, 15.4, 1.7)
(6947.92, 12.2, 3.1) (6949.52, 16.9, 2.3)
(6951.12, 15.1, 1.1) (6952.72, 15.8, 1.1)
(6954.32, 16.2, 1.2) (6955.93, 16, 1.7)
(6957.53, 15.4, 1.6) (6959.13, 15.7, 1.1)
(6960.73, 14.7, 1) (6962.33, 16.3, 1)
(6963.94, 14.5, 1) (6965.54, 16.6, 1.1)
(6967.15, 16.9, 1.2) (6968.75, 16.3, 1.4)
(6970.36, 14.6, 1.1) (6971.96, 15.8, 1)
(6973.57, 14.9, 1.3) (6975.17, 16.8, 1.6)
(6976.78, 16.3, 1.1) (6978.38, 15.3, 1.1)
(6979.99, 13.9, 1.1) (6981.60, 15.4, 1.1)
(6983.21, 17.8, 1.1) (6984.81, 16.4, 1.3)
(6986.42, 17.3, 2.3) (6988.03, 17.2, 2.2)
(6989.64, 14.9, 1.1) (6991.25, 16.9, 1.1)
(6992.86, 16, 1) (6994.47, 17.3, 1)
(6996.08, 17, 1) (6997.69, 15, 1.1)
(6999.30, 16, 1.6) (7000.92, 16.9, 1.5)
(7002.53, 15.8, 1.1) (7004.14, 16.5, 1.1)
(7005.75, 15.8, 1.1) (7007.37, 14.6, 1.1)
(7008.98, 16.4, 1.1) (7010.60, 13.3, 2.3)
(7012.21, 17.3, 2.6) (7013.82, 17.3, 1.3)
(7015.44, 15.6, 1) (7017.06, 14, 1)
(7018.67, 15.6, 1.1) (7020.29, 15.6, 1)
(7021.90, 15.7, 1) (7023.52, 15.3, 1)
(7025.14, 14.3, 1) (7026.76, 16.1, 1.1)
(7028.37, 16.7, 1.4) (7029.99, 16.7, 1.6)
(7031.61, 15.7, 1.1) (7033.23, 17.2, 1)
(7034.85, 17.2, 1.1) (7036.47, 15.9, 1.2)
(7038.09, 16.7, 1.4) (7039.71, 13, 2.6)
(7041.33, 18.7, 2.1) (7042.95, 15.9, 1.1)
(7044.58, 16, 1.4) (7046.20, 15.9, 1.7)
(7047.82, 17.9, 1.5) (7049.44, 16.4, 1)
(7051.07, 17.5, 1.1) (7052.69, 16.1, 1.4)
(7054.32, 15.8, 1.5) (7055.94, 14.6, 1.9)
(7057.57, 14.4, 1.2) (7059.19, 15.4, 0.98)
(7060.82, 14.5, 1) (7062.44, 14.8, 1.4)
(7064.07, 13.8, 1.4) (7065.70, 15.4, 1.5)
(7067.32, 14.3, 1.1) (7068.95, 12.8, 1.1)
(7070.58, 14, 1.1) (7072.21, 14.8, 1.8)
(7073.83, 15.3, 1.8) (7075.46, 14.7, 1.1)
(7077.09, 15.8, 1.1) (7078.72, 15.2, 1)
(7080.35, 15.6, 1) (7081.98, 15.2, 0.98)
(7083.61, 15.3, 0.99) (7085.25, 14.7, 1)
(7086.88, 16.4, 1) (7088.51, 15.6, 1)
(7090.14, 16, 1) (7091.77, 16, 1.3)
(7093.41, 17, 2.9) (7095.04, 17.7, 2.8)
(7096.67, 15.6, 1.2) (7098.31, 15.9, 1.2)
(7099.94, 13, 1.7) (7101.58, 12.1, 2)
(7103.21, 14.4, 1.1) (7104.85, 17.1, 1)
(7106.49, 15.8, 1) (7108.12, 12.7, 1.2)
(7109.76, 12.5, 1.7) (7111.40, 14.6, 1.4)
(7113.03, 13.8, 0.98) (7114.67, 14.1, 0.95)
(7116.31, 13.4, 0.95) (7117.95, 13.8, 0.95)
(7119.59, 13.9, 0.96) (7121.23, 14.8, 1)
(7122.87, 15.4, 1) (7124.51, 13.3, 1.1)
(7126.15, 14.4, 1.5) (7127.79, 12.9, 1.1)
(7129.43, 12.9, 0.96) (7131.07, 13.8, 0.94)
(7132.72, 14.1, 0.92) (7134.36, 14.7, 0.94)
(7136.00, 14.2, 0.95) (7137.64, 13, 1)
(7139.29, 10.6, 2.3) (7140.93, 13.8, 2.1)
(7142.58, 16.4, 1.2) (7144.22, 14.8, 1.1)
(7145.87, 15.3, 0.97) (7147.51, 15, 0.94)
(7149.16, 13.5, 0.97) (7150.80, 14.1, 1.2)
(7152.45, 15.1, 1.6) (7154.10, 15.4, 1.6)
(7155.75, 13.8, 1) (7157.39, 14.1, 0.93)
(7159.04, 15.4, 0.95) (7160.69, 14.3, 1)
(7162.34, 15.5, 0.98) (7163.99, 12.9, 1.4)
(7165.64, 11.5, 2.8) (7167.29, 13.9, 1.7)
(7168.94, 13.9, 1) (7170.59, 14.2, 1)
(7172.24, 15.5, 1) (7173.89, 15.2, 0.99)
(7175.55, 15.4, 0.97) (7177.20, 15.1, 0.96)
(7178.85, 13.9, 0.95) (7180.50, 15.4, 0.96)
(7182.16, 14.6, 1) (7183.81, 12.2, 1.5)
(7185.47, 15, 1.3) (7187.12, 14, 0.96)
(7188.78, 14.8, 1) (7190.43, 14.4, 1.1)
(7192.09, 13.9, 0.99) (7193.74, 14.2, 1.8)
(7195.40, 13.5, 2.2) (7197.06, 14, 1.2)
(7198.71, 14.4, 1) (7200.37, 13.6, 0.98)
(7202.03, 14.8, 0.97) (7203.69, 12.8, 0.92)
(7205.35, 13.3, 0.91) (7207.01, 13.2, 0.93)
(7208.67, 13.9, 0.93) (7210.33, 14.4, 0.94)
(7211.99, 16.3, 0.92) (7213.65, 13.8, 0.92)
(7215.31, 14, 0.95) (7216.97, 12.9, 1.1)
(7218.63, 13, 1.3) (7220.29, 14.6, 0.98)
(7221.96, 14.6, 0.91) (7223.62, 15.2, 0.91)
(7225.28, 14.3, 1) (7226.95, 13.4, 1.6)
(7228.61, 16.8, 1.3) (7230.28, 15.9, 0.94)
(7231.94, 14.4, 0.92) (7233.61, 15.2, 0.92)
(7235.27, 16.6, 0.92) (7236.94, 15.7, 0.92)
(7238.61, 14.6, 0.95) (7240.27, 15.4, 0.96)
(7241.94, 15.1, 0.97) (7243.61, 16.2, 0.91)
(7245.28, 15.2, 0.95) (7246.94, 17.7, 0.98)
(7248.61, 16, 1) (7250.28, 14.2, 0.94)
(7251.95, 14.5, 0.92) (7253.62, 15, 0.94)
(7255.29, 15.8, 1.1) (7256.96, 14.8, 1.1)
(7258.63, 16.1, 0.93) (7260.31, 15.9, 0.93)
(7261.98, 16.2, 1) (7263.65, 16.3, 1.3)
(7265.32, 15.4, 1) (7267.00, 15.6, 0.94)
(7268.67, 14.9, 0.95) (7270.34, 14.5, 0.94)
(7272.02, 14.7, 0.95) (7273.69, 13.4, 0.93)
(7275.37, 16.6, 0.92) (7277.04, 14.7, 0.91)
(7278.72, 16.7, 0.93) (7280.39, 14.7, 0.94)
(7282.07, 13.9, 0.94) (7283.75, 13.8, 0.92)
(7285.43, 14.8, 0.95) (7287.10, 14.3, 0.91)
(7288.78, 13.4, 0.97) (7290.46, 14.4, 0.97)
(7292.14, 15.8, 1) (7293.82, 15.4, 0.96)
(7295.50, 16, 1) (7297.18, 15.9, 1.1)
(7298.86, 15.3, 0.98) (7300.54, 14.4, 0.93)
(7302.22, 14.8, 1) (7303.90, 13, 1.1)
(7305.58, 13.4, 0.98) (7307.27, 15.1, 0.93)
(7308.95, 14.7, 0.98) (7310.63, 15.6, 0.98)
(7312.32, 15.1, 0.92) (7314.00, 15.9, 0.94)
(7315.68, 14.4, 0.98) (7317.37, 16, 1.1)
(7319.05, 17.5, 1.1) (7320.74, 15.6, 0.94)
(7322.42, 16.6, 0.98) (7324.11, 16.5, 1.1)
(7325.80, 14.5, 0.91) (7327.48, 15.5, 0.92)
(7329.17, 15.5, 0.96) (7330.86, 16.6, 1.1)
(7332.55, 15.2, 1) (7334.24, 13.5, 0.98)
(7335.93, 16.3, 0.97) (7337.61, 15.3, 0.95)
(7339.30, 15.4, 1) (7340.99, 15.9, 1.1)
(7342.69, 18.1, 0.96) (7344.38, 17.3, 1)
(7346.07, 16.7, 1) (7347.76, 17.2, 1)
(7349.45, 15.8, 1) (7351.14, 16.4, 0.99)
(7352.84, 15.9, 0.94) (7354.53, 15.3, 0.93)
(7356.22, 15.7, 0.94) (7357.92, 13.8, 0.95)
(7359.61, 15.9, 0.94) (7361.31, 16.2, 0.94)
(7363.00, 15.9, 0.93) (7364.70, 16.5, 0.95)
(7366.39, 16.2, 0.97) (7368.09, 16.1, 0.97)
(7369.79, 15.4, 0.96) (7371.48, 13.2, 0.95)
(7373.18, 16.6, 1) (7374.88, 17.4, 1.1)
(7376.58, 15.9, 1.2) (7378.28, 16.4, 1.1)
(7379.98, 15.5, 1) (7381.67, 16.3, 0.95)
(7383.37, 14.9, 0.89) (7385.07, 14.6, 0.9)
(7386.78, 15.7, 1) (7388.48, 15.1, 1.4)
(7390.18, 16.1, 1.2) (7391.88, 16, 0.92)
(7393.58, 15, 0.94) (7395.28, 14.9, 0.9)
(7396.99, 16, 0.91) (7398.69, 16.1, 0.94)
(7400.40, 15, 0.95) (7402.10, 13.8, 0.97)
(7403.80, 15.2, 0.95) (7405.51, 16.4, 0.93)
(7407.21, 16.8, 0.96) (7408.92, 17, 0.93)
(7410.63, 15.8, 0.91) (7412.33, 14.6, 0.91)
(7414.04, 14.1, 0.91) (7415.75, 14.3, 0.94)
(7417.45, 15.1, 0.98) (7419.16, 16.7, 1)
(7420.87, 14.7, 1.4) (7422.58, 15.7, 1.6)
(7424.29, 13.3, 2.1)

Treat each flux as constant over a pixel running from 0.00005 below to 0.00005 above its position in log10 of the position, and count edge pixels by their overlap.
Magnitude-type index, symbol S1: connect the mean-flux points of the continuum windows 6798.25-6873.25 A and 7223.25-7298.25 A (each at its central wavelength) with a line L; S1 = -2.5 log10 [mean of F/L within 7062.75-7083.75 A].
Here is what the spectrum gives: 0.04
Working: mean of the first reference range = 15.4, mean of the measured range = 14.8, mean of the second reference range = 15.2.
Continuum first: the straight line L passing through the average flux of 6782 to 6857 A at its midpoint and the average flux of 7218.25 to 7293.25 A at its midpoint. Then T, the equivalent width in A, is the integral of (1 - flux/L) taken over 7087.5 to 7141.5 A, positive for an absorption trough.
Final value 2.7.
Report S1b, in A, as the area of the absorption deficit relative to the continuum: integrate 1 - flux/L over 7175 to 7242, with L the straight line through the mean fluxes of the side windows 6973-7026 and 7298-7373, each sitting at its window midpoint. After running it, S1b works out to 5.4 A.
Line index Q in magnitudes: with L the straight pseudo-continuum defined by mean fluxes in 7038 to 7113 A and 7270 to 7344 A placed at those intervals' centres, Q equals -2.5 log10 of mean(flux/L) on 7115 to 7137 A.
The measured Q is 0.10 mag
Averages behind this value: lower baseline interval 15.3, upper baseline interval 15.2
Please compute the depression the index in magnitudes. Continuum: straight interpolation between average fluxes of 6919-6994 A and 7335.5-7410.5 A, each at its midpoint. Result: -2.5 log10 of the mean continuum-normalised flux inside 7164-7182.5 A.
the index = 0.11 mag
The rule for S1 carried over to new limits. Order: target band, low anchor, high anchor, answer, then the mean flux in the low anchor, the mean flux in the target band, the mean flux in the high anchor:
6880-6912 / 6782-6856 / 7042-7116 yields -0.06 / 15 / 15.8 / 15.2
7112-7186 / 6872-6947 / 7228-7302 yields 0.10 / 16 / 14.2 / 15.3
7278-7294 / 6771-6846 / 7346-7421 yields 0.06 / 15.1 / 14.7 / 15.6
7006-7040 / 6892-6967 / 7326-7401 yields 0.01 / 15.9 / 15.8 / 15.8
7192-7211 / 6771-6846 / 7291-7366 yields 0.12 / 15.1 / 13.8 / 15.6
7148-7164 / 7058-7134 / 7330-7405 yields 0.03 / 14.7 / 14.5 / 15.7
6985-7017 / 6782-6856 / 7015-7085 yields -0.05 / 15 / 16.1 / 15.5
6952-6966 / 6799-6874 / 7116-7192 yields -0.05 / 15.4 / 15.7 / 14.2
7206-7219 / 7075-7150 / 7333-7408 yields 0.08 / 14.6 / 14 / 15.8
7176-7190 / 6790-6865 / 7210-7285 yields 0.05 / 15.3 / 14.4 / 15.1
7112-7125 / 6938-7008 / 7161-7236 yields 0.06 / 15.9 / 14.1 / 14.3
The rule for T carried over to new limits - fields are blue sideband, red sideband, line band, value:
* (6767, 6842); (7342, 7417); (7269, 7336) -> 2.5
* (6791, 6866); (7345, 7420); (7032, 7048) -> -1.0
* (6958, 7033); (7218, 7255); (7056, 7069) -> 1.0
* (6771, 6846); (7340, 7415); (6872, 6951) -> -3.8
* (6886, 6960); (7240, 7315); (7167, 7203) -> 2.3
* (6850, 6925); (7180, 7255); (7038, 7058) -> -1.1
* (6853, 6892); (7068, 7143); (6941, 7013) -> -2.2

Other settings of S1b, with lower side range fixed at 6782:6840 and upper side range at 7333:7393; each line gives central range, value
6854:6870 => -1.36 A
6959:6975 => -0.45 A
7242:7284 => 0.95 A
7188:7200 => 1.11 A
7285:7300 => 0.67 A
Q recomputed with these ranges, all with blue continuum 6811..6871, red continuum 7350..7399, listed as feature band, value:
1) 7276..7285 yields 0.06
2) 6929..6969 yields -0.05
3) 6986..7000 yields -0.07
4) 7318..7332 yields -0.03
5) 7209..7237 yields 0.06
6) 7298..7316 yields 0.07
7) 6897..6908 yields -0.07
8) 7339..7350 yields -0.07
